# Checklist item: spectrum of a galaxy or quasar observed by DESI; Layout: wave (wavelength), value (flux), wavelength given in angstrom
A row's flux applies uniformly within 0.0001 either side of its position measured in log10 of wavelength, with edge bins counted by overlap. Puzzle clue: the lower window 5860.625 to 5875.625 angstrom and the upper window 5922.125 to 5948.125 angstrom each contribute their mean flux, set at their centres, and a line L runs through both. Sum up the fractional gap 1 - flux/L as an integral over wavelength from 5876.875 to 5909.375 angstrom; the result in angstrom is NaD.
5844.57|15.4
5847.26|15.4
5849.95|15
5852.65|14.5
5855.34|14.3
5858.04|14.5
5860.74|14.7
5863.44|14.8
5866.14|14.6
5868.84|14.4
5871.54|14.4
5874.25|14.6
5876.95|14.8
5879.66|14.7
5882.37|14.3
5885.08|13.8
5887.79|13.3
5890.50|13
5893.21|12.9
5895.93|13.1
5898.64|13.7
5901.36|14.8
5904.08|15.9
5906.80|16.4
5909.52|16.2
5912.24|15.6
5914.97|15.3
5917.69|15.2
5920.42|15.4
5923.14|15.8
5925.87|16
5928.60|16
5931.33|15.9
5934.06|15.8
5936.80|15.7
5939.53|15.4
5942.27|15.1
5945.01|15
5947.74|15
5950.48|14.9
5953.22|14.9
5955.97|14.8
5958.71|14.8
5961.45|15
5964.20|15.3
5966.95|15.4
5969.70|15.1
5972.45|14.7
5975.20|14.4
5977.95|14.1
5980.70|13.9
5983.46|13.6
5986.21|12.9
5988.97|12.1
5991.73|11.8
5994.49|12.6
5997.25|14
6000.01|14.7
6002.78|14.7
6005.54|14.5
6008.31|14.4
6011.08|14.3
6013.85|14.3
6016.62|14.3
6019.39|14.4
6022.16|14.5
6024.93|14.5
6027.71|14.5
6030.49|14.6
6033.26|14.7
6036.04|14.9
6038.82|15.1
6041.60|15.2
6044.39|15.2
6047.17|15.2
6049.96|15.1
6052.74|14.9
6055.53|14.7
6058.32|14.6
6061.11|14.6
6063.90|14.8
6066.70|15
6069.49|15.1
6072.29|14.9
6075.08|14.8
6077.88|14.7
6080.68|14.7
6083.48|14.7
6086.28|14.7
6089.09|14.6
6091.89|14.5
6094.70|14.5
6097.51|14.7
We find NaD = 1.48 angstrom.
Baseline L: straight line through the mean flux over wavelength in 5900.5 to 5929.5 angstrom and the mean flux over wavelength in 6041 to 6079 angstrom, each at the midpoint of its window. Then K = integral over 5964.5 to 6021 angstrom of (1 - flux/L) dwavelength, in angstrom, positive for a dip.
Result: 4.59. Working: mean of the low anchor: 15.7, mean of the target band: 14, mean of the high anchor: 14.9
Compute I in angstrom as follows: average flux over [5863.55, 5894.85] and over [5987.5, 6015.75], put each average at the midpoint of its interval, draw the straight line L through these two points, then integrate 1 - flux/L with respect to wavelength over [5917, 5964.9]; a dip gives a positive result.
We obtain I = -4.9 angstrom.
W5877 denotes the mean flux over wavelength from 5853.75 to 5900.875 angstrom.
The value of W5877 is 14.1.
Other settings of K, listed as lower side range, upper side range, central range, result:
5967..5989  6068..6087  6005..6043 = -0.49 angstrom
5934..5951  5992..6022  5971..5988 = 0.84 angstrom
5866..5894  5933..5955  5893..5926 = -1.23 angstrom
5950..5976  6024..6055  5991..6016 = 1.56 angstrom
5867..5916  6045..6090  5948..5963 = -0.28 angstrom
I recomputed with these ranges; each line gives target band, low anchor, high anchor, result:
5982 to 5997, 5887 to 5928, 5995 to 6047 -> 2.0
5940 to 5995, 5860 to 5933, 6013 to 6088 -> 1.8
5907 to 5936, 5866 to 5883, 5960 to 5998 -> -3.0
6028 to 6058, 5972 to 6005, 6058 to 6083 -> -1.1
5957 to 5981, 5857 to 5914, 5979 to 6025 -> -1.3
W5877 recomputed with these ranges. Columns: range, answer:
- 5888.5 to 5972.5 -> 15.1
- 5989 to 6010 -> 13.7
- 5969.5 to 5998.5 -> 13.5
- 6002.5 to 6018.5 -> 14.4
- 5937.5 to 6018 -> 14.4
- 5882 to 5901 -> 13.5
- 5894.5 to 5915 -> 15.1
